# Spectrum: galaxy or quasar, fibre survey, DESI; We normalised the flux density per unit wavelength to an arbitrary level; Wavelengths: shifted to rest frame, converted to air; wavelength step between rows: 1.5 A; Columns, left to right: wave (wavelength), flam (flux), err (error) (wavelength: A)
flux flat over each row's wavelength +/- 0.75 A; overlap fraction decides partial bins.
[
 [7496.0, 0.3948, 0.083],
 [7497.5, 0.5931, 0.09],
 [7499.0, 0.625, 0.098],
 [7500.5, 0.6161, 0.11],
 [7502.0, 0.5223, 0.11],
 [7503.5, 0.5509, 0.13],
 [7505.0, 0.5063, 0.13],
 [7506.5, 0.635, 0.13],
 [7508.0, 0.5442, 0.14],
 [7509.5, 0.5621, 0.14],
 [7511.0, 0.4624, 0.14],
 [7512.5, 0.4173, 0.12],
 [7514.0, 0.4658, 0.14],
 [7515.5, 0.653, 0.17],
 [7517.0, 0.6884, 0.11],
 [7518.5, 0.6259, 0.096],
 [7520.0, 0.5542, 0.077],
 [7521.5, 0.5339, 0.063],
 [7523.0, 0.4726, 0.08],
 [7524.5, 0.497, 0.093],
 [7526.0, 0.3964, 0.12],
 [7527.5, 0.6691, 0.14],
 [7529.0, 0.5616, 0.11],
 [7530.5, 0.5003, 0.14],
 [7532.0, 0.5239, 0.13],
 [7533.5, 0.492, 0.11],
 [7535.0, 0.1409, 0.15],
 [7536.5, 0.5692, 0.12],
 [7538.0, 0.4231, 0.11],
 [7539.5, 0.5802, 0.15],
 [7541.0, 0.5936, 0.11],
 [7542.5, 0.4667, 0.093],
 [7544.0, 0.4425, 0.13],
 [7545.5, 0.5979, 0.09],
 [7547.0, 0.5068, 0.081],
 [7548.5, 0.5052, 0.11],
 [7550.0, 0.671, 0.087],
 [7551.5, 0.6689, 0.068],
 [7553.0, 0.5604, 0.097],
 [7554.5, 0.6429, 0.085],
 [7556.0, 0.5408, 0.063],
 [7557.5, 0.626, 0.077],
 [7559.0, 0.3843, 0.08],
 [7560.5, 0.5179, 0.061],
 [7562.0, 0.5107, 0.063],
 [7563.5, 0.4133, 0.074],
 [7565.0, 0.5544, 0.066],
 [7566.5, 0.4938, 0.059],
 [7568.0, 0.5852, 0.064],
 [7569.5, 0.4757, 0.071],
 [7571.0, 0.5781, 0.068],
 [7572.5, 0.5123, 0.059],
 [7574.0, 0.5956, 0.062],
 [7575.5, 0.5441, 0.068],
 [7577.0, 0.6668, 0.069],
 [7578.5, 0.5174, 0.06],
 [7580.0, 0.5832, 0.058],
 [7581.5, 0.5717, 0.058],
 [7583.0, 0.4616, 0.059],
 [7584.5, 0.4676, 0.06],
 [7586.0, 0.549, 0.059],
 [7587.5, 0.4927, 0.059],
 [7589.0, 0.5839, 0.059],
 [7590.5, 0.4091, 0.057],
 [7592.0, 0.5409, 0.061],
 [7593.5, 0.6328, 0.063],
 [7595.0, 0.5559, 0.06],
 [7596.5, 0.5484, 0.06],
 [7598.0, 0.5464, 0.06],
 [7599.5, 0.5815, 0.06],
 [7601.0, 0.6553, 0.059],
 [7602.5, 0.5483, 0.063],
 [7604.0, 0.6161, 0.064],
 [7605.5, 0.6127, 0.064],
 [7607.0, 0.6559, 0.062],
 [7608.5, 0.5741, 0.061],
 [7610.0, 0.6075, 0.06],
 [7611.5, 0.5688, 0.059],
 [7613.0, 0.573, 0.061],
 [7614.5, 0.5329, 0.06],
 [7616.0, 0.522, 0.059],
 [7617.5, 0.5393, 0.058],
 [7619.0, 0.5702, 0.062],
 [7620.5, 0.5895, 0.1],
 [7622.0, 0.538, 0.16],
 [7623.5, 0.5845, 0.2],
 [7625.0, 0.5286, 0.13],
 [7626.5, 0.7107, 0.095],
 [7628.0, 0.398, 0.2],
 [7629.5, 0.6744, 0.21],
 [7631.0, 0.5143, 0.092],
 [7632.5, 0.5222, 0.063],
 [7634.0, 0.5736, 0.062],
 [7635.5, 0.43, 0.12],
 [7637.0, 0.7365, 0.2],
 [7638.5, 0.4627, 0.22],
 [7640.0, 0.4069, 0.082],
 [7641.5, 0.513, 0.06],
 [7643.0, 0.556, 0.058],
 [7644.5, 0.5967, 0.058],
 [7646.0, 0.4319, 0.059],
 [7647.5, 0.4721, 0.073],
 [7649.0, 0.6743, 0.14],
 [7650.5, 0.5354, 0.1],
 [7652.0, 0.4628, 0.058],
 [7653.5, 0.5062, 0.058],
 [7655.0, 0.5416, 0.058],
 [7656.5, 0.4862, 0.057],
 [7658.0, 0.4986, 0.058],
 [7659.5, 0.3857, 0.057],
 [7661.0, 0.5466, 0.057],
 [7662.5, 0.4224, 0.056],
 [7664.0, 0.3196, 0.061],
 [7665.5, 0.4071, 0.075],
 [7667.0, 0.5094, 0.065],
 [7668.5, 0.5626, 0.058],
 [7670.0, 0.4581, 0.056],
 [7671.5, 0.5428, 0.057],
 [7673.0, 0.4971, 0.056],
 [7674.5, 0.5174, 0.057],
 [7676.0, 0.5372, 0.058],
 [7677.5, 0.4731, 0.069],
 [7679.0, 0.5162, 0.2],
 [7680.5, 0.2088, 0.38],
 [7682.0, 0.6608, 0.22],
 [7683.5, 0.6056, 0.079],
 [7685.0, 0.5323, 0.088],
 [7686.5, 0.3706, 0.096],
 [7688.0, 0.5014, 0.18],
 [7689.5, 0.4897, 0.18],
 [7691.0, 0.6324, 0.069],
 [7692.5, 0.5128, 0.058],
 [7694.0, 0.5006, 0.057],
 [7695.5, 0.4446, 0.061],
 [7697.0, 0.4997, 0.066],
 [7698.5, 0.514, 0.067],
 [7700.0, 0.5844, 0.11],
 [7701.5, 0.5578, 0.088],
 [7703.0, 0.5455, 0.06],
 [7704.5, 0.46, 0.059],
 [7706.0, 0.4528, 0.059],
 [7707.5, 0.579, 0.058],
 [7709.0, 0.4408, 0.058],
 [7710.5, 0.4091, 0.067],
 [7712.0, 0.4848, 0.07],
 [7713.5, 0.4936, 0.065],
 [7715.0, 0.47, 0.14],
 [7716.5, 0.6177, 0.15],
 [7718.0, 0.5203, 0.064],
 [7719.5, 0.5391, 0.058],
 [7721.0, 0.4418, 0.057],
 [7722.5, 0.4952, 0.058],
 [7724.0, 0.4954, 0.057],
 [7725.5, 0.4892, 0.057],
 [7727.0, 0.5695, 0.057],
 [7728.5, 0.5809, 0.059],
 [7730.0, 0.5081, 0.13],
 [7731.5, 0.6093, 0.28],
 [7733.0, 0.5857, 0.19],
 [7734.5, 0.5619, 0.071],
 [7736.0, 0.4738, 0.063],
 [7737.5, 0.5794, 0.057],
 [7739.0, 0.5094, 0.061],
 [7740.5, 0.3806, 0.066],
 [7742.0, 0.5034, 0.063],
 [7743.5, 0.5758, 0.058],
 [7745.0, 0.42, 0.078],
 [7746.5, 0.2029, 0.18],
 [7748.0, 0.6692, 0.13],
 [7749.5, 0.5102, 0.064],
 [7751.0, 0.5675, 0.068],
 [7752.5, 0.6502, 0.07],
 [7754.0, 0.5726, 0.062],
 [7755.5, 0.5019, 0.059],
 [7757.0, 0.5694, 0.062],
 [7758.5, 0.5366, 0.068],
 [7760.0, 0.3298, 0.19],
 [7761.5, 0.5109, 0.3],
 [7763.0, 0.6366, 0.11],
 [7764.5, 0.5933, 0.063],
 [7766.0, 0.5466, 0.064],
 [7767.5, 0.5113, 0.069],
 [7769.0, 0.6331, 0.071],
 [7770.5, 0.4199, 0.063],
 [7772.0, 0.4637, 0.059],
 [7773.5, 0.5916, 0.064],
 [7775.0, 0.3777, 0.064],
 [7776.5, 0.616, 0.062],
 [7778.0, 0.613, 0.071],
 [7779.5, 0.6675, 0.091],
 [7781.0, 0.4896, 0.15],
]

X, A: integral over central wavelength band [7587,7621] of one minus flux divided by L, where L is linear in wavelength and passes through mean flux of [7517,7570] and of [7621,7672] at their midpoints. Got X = -3.2 A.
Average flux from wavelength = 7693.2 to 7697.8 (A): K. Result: 0.482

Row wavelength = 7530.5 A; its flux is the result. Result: 0.5003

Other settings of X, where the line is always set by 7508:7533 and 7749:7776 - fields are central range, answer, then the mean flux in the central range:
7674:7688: 1.1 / 0.491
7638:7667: 2.5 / 0.486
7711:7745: 0.8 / 0.519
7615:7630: -0.8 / 0.563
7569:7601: -0.7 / 0.547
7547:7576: -0.5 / 0.545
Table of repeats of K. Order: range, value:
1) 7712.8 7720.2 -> 0.528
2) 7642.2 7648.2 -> 0.515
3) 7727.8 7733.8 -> 0.571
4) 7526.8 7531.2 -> 0.577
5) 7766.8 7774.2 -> 0.524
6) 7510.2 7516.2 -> 0.499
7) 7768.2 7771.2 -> 0.528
